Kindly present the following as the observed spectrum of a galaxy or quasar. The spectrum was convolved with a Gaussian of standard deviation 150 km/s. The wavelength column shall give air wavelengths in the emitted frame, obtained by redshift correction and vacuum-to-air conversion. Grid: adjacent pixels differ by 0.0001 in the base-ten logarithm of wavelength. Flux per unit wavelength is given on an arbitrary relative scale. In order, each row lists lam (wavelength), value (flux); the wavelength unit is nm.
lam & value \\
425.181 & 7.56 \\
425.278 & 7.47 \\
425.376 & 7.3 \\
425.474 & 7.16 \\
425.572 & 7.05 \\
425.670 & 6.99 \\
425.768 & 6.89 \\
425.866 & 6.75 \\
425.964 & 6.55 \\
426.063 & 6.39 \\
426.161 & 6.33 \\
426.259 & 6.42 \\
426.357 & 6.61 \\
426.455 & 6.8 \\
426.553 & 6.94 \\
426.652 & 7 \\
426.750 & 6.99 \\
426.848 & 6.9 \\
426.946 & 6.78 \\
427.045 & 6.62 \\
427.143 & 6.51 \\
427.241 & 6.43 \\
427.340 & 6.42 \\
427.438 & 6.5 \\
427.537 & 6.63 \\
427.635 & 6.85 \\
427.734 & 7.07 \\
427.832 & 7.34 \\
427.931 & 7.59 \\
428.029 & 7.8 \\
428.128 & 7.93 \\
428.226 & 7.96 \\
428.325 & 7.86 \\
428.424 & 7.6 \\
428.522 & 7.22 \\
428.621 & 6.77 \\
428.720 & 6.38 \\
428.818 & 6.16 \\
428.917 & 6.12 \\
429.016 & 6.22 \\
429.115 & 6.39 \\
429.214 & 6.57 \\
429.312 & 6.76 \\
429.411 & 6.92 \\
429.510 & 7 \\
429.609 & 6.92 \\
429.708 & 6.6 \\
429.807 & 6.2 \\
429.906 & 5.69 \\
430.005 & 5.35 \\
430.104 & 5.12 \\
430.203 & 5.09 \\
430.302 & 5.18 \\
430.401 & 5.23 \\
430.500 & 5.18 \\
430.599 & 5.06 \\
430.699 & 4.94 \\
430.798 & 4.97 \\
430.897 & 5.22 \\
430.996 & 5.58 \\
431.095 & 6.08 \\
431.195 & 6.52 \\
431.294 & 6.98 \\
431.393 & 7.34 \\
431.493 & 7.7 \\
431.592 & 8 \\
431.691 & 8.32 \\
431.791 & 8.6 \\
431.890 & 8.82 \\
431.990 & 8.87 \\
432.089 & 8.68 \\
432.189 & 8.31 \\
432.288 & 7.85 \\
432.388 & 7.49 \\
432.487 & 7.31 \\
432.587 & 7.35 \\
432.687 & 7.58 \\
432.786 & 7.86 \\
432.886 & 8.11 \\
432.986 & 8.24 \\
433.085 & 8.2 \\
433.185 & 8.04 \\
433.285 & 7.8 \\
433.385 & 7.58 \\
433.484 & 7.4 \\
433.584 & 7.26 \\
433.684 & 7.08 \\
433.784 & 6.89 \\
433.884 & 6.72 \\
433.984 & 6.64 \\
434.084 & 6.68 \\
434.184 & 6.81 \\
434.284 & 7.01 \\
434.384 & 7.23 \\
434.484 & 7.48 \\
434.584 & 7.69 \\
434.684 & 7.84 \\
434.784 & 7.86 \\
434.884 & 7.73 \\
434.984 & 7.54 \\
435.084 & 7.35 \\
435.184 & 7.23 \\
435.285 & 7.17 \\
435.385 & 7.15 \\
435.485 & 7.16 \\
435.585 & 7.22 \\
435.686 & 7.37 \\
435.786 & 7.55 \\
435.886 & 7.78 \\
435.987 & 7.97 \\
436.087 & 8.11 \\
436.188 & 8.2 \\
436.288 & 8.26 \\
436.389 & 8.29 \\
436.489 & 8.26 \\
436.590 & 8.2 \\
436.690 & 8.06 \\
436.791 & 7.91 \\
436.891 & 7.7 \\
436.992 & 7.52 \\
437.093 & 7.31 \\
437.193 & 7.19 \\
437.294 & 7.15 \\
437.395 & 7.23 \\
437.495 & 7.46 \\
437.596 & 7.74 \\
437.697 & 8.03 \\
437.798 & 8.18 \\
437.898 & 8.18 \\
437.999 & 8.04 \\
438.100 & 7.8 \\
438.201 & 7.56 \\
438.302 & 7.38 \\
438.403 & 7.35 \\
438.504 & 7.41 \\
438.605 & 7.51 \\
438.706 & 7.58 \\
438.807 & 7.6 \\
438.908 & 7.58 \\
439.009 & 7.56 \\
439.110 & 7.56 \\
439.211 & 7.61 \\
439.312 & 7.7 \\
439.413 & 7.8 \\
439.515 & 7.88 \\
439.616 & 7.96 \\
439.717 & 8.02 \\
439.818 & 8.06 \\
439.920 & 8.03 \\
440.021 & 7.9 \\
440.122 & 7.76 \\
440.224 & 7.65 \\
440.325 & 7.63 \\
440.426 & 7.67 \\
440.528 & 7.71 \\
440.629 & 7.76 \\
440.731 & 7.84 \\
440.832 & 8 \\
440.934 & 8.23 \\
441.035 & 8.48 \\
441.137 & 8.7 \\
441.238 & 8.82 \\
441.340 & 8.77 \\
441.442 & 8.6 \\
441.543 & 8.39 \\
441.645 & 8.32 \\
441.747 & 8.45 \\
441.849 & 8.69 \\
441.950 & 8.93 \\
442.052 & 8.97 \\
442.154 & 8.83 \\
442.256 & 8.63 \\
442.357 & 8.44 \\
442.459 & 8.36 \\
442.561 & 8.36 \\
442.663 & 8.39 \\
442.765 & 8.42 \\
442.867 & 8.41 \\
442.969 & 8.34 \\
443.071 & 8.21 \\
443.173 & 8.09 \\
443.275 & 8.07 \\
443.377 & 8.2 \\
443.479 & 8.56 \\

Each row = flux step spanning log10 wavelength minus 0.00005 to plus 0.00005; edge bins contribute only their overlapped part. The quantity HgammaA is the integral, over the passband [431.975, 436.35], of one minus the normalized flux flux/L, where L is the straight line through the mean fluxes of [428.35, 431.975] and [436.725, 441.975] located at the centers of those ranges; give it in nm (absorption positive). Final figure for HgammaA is -0.32 nm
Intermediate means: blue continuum 6.44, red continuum 7.88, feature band 7.57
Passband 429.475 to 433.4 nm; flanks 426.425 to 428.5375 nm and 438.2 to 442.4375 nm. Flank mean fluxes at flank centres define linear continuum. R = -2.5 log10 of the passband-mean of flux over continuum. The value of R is 0.07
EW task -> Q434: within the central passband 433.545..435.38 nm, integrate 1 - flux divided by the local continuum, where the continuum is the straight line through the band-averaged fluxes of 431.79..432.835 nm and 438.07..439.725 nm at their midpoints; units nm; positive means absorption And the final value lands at 0.16 nm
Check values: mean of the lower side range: 8.04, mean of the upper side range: 7.63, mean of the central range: 7.23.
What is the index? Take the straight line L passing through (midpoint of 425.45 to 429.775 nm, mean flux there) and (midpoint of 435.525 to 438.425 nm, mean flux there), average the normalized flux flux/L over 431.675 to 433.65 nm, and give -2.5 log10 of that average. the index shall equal -0.09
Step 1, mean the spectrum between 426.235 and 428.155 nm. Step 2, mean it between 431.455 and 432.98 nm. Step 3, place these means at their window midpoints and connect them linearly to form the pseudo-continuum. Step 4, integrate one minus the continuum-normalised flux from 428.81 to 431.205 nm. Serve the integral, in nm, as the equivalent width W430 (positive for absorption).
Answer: 0.53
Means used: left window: 6.9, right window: 8.06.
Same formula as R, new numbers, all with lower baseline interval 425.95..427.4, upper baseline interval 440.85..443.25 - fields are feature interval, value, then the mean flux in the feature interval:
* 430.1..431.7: 0.19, 6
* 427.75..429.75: -0.02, 7.01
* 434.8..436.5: 0.01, 7.66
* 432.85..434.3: 0.02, 7.36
